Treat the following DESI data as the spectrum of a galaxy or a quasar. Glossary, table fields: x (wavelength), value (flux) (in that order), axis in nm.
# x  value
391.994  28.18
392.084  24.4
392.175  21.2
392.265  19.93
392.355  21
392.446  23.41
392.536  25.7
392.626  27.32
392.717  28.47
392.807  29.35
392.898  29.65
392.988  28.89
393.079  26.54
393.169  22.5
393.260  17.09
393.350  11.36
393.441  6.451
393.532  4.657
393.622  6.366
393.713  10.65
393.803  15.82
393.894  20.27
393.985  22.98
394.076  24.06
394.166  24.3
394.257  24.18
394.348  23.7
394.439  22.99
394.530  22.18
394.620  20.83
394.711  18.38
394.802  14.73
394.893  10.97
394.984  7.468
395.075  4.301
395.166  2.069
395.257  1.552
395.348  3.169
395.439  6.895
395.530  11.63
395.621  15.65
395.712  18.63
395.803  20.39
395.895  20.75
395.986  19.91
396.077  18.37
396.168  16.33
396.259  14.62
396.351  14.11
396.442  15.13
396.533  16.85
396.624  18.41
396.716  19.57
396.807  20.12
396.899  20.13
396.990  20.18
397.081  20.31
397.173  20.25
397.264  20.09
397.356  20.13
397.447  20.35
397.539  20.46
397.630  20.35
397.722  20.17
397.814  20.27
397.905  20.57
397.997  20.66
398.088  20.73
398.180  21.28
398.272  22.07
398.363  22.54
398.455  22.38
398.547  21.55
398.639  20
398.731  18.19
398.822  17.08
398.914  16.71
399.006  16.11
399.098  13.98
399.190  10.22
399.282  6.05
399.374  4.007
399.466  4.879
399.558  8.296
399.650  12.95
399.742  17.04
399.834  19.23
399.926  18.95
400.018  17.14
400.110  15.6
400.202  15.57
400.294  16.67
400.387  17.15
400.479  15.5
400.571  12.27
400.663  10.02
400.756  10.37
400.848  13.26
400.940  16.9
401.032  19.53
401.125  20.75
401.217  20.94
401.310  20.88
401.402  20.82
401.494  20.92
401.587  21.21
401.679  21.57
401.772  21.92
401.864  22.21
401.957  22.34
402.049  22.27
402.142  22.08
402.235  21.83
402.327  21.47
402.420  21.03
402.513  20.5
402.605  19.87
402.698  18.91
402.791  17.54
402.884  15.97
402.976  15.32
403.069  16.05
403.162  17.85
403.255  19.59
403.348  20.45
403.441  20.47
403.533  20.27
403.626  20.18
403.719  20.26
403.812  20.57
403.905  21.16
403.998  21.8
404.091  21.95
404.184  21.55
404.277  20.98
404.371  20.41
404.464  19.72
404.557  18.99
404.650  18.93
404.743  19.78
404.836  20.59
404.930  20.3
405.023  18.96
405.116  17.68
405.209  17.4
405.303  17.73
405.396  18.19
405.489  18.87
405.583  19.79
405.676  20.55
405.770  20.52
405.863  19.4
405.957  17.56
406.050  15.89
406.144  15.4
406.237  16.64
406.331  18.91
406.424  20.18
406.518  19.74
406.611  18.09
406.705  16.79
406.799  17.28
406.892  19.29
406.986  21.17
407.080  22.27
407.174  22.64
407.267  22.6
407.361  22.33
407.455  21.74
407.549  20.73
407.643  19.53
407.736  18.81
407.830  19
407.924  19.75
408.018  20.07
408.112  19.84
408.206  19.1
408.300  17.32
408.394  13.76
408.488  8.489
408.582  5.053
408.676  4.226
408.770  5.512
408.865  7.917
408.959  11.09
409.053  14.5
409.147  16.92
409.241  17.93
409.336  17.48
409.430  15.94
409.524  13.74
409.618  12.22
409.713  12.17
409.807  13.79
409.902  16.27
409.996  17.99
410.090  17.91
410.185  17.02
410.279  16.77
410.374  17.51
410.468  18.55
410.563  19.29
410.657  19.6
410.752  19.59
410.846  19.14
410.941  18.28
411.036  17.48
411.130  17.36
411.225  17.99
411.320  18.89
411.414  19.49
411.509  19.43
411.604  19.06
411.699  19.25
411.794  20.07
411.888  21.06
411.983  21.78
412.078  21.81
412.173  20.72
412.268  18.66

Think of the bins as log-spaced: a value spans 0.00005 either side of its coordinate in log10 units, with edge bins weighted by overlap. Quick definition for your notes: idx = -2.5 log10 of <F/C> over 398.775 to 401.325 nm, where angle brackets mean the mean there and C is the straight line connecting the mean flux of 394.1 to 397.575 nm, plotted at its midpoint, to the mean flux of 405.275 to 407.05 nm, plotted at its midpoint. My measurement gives 0.20 mag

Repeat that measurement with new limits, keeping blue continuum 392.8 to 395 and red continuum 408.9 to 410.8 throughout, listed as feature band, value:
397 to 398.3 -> -0.138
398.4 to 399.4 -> 0.164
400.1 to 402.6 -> -0.077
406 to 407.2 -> -0.121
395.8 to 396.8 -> 0.037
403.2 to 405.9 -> -0.167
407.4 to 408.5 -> -0.122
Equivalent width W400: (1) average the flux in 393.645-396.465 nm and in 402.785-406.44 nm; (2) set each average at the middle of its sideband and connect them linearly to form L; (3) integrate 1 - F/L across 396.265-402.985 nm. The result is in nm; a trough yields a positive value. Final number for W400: -0.27 nm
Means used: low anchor 15.6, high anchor 19.1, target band 18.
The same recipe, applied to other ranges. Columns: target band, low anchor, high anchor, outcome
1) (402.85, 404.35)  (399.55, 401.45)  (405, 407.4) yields -0.16 nm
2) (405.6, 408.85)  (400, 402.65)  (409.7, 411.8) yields 0.13 nm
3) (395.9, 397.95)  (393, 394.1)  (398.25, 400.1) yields -0.44 nm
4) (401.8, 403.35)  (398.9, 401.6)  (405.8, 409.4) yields -0.40 nm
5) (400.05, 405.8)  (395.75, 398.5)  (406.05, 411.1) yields -0.29 nm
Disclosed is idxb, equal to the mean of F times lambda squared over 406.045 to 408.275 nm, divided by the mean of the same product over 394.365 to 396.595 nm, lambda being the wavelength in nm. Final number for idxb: 1.45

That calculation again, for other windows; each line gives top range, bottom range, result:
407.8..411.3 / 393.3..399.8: 1.03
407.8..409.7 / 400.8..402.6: 0.70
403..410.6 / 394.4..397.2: 1.23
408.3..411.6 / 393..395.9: 1.09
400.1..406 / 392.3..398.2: 1.10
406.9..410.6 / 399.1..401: 1.30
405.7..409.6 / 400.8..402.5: 0.84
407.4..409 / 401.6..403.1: 0.76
